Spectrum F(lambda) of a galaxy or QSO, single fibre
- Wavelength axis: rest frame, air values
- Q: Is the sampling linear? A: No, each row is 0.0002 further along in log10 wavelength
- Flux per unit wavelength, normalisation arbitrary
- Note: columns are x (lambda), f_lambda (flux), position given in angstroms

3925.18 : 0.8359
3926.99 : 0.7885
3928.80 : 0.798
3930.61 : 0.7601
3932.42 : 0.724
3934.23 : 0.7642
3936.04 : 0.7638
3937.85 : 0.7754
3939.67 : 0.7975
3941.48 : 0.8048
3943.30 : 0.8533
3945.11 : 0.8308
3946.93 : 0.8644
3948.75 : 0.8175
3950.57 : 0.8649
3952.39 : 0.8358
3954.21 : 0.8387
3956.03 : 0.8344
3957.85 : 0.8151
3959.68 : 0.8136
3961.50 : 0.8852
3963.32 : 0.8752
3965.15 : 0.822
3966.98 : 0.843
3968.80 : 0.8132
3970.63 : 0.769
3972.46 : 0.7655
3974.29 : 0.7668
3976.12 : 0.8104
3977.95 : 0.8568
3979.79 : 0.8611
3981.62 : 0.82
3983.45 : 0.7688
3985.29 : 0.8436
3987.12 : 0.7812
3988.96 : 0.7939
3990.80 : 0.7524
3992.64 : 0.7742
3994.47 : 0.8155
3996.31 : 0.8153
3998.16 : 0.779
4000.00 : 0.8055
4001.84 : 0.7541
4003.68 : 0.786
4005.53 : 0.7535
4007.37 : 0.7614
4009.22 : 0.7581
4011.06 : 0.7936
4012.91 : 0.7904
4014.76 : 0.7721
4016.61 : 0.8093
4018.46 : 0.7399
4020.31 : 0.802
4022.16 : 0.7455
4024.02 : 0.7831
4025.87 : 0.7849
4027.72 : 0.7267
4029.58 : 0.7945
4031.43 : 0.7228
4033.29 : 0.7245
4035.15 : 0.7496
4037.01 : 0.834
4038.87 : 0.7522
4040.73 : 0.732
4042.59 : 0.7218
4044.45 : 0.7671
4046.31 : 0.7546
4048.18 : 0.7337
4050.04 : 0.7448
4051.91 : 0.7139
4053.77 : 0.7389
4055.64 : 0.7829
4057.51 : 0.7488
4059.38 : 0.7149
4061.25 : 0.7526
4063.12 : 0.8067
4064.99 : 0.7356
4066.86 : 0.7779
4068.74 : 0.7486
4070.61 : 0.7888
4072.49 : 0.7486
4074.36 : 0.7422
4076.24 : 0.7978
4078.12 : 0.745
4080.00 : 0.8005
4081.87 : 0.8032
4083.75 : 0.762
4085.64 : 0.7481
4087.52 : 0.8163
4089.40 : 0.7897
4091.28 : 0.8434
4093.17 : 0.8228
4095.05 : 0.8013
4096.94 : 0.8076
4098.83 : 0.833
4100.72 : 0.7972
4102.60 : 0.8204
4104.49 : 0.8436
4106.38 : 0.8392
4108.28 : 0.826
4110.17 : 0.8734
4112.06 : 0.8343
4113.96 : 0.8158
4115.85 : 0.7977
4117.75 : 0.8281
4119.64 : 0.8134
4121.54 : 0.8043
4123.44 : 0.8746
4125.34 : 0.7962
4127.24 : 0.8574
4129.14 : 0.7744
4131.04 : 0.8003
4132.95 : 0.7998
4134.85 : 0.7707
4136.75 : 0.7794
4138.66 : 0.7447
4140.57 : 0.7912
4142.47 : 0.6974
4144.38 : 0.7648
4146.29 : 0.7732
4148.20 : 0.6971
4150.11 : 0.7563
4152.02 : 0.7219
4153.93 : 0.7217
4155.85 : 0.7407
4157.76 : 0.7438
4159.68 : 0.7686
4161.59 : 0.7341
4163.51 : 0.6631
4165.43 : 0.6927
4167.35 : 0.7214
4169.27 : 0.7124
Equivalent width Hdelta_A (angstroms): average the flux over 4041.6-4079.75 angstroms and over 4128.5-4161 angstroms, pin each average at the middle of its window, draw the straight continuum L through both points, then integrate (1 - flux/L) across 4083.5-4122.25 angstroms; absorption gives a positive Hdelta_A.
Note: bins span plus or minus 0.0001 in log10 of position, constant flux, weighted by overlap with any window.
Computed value -3.2 angstroms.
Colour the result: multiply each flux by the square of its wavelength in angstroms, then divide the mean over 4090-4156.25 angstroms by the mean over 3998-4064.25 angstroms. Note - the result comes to 1.09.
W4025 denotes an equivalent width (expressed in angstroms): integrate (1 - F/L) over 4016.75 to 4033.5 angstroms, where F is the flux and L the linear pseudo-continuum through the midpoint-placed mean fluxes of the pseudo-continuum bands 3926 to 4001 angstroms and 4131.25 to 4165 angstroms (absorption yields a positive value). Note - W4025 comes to 0.5 angstroms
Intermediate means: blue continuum 0.809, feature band 0.762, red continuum 0.745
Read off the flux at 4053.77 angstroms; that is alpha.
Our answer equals 0.7389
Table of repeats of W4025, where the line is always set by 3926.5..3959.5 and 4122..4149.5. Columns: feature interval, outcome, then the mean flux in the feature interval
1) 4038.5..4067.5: 1.6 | 0.748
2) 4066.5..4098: 0.1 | 0.785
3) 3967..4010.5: 0.5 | 0.793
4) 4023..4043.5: 1.0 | 0.757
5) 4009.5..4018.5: 0.2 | 0.784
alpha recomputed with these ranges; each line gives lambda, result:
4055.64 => 0.7829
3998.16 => 0.779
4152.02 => 0.7219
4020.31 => 0.802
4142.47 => 0.6974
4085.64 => 0.7481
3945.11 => 0.8308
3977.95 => 0.8568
